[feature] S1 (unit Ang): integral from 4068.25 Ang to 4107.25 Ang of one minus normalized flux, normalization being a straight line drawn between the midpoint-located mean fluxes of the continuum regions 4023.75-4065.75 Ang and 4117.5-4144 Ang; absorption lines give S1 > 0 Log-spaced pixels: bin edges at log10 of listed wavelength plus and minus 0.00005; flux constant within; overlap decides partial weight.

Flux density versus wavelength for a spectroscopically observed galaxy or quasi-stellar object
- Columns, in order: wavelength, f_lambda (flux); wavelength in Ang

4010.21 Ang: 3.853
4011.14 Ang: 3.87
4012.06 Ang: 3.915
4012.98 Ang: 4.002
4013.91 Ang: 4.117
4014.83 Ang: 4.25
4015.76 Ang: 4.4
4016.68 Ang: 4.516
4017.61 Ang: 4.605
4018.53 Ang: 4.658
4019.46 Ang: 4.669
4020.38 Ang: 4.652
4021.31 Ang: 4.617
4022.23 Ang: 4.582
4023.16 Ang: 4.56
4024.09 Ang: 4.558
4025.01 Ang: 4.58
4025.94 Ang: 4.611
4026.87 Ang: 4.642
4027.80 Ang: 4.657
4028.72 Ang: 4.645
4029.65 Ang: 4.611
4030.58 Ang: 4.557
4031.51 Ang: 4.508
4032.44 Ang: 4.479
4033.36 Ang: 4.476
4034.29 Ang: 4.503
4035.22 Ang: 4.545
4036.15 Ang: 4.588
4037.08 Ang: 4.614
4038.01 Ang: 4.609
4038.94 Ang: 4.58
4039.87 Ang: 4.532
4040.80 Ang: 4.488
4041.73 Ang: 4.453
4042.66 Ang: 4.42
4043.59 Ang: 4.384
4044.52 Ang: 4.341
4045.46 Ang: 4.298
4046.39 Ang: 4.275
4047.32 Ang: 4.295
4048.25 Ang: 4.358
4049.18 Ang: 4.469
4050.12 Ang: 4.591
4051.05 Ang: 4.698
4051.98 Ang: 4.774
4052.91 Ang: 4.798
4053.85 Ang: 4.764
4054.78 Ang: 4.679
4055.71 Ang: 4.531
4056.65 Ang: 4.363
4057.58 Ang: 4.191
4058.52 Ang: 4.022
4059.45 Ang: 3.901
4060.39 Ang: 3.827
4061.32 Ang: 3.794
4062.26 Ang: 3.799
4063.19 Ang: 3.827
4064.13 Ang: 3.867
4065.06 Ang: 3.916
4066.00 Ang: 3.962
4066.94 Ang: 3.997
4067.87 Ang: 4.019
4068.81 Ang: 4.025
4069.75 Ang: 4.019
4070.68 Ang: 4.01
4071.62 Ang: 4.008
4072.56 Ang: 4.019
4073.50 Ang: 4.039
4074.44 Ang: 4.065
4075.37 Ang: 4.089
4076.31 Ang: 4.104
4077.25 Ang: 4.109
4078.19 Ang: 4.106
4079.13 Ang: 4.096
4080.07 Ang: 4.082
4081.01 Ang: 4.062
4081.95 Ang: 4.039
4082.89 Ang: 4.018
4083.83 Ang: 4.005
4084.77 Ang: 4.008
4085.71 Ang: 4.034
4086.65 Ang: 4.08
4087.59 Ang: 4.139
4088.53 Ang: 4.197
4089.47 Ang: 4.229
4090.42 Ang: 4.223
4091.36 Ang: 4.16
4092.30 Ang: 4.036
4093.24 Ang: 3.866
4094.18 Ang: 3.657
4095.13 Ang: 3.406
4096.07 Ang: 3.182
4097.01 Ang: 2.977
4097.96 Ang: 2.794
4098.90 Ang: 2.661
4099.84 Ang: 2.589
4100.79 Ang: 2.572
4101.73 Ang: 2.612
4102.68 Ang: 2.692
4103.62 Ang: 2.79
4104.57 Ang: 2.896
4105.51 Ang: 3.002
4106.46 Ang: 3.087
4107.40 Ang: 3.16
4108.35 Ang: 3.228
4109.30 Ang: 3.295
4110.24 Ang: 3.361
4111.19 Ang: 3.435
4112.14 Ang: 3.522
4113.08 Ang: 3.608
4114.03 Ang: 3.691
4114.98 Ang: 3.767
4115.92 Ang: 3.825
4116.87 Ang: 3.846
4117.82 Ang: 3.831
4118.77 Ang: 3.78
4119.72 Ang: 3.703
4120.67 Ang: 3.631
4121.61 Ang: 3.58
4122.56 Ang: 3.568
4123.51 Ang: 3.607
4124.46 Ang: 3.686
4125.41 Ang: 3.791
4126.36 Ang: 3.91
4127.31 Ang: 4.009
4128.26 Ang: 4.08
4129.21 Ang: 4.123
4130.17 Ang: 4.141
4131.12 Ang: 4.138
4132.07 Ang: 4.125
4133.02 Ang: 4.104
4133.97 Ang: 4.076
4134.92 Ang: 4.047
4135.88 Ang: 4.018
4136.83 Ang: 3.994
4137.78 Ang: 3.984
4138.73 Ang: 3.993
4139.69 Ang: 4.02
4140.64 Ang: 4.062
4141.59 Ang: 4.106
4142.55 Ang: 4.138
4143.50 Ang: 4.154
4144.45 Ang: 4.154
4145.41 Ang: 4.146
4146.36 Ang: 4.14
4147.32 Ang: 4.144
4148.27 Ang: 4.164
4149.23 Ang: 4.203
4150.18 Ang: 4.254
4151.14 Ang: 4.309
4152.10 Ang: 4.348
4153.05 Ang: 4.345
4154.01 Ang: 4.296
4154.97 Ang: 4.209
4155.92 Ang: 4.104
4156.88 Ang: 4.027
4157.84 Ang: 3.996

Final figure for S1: 4.75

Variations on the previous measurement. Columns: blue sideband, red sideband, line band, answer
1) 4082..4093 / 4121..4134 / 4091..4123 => 5.3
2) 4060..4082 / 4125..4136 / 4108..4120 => 1.3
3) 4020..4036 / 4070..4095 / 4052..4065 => 0.3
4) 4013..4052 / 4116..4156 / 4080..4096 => 1.0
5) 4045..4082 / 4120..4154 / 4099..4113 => 3.7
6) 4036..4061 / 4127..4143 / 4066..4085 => 1.2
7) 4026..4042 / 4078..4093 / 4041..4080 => 1.1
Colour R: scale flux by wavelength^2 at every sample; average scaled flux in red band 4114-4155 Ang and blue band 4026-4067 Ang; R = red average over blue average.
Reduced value 0.95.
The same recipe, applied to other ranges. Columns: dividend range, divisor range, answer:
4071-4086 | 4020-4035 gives 0.91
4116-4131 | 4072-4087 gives 0.96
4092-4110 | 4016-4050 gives 0.70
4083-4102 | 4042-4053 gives 0.82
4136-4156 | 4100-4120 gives 1.28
